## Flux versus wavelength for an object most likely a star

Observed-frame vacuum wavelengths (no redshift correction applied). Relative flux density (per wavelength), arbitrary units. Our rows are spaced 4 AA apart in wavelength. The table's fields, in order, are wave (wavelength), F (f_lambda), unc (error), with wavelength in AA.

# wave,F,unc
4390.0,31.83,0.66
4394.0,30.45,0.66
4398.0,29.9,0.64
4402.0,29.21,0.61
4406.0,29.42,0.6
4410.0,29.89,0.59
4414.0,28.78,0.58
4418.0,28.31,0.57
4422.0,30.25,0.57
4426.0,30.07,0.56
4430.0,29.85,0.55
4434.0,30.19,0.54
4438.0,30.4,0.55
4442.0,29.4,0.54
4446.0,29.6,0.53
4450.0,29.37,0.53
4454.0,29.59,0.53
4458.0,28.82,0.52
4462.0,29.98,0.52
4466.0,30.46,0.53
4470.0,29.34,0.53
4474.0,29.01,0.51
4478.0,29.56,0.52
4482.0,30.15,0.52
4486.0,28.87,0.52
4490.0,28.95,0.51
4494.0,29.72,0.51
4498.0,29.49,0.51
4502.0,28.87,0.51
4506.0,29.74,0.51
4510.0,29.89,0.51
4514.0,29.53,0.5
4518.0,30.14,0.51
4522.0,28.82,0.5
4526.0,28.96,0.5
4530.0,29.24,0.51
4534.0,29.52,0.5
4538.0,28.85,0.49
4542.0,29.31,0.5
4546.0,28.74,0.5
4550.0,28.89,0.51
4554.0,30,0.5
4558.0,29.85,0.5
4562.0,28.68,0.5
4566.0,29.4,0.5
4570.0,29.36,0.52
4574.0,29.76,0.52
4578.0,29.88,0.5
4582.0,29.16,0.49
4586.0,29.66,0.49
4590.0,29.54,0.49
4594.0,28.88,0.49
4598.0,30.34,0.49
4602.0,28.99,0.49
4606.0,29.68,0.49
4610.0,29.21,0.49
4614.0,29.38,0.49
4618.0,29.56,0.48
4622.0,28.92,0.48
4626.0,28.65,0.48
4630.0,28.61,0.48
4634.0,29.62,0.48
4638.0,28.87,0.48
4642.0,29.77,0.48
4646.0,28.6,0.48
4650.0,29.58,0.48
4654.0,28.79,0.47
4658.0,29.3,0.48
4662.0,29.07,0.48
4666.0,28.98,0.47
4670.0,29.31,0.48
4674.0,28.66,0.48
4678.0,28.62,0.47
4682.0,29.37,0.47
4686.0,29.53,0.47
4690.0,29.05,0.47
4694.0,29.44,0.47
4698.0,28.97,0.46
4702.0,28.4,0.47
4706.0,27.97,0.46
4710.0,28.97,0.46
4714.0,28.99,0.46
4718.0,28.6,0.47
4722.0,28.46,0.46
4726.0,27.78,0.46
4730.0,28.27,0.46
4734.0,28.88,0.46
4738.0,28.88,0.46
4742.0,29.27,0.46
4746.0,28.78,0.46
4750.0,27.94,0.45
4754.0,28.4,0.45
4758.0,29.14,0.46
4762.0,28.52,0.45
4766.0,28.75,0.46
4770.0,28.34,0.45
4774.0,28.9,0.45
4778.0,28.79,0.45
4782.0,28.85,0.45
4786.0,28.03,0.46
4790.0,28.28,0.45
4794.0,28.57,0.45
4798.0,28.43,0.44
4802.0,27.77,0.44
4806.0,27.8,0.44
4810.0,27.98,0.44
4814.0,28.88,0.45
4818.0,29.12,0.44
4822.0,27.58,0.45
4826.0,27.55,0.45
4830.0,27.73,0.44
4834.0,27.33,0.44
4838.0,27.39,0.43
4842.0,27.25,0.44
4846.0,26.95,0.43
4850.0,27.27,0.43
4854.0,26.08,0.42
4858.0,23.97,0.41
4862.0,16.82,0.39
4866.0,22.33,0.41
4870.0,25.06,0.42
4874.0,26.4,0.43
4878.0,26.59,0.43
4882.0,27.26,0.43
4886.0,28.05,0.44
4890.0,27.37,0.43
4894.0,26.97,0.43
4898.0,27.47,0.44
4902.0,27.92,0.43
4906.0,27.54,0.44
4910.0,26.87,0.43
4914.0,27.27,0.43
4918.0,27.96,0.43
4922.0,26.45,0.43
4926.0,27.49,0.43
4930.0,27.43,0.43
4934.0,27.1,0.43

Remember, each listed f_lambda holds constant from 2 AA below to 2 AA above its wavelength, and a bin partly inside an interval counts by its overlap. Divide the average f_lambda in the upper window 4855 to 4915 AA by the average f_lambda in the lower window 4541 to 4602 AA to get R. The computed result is 0.88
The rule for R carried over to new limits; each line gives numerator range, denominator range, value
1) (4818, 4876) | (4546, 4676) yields 0.88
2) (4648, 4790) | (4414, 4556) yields 0.98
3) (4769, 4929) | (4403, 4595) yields 0.92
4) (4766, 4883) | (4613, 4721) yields 0.93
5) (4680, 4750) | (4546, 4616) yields 0.98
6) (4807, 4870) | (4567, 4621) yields 0.89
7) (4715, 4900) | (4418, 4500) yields 0.93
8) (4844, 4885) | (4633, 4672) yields 0.86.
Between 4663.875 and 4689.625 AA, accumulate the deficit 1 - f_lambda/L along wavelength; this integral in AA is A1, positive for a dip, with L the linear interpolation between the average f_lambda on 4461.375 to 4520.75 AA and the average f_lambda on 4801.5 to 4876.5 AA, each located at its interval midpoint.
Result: -1.1 AA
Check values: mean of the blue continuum 29.6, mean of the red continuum 26.4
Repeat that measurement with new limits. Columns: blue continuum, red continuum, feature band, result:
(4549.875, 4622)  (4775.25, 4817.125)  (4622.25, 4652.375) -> 0.11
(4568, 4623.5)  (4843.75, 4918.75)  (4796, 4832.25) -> -1.63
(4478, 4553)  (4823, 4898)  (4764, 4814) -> -3.07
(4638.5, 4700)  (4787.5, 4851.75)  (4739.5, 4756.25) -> -0.08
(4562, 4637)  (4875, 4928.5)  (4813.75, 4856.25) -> 0.42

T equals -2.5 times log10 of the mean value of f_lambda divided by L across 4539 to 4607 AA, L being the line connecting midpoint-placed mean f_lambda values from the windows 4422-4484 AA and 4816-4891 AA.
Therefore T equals -0.03 mag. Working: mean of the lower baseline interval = 29.7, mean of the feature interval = 29.4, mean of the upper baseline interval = 26.2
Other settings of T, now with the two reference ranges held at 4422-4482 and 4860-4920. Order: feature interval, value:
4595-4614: -0.04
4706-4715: -0.04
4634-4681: -0.04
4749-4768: -0.05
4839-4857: -0.01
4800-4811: -0.04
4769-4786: -0.06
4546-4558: -0.02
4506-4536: -0.01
